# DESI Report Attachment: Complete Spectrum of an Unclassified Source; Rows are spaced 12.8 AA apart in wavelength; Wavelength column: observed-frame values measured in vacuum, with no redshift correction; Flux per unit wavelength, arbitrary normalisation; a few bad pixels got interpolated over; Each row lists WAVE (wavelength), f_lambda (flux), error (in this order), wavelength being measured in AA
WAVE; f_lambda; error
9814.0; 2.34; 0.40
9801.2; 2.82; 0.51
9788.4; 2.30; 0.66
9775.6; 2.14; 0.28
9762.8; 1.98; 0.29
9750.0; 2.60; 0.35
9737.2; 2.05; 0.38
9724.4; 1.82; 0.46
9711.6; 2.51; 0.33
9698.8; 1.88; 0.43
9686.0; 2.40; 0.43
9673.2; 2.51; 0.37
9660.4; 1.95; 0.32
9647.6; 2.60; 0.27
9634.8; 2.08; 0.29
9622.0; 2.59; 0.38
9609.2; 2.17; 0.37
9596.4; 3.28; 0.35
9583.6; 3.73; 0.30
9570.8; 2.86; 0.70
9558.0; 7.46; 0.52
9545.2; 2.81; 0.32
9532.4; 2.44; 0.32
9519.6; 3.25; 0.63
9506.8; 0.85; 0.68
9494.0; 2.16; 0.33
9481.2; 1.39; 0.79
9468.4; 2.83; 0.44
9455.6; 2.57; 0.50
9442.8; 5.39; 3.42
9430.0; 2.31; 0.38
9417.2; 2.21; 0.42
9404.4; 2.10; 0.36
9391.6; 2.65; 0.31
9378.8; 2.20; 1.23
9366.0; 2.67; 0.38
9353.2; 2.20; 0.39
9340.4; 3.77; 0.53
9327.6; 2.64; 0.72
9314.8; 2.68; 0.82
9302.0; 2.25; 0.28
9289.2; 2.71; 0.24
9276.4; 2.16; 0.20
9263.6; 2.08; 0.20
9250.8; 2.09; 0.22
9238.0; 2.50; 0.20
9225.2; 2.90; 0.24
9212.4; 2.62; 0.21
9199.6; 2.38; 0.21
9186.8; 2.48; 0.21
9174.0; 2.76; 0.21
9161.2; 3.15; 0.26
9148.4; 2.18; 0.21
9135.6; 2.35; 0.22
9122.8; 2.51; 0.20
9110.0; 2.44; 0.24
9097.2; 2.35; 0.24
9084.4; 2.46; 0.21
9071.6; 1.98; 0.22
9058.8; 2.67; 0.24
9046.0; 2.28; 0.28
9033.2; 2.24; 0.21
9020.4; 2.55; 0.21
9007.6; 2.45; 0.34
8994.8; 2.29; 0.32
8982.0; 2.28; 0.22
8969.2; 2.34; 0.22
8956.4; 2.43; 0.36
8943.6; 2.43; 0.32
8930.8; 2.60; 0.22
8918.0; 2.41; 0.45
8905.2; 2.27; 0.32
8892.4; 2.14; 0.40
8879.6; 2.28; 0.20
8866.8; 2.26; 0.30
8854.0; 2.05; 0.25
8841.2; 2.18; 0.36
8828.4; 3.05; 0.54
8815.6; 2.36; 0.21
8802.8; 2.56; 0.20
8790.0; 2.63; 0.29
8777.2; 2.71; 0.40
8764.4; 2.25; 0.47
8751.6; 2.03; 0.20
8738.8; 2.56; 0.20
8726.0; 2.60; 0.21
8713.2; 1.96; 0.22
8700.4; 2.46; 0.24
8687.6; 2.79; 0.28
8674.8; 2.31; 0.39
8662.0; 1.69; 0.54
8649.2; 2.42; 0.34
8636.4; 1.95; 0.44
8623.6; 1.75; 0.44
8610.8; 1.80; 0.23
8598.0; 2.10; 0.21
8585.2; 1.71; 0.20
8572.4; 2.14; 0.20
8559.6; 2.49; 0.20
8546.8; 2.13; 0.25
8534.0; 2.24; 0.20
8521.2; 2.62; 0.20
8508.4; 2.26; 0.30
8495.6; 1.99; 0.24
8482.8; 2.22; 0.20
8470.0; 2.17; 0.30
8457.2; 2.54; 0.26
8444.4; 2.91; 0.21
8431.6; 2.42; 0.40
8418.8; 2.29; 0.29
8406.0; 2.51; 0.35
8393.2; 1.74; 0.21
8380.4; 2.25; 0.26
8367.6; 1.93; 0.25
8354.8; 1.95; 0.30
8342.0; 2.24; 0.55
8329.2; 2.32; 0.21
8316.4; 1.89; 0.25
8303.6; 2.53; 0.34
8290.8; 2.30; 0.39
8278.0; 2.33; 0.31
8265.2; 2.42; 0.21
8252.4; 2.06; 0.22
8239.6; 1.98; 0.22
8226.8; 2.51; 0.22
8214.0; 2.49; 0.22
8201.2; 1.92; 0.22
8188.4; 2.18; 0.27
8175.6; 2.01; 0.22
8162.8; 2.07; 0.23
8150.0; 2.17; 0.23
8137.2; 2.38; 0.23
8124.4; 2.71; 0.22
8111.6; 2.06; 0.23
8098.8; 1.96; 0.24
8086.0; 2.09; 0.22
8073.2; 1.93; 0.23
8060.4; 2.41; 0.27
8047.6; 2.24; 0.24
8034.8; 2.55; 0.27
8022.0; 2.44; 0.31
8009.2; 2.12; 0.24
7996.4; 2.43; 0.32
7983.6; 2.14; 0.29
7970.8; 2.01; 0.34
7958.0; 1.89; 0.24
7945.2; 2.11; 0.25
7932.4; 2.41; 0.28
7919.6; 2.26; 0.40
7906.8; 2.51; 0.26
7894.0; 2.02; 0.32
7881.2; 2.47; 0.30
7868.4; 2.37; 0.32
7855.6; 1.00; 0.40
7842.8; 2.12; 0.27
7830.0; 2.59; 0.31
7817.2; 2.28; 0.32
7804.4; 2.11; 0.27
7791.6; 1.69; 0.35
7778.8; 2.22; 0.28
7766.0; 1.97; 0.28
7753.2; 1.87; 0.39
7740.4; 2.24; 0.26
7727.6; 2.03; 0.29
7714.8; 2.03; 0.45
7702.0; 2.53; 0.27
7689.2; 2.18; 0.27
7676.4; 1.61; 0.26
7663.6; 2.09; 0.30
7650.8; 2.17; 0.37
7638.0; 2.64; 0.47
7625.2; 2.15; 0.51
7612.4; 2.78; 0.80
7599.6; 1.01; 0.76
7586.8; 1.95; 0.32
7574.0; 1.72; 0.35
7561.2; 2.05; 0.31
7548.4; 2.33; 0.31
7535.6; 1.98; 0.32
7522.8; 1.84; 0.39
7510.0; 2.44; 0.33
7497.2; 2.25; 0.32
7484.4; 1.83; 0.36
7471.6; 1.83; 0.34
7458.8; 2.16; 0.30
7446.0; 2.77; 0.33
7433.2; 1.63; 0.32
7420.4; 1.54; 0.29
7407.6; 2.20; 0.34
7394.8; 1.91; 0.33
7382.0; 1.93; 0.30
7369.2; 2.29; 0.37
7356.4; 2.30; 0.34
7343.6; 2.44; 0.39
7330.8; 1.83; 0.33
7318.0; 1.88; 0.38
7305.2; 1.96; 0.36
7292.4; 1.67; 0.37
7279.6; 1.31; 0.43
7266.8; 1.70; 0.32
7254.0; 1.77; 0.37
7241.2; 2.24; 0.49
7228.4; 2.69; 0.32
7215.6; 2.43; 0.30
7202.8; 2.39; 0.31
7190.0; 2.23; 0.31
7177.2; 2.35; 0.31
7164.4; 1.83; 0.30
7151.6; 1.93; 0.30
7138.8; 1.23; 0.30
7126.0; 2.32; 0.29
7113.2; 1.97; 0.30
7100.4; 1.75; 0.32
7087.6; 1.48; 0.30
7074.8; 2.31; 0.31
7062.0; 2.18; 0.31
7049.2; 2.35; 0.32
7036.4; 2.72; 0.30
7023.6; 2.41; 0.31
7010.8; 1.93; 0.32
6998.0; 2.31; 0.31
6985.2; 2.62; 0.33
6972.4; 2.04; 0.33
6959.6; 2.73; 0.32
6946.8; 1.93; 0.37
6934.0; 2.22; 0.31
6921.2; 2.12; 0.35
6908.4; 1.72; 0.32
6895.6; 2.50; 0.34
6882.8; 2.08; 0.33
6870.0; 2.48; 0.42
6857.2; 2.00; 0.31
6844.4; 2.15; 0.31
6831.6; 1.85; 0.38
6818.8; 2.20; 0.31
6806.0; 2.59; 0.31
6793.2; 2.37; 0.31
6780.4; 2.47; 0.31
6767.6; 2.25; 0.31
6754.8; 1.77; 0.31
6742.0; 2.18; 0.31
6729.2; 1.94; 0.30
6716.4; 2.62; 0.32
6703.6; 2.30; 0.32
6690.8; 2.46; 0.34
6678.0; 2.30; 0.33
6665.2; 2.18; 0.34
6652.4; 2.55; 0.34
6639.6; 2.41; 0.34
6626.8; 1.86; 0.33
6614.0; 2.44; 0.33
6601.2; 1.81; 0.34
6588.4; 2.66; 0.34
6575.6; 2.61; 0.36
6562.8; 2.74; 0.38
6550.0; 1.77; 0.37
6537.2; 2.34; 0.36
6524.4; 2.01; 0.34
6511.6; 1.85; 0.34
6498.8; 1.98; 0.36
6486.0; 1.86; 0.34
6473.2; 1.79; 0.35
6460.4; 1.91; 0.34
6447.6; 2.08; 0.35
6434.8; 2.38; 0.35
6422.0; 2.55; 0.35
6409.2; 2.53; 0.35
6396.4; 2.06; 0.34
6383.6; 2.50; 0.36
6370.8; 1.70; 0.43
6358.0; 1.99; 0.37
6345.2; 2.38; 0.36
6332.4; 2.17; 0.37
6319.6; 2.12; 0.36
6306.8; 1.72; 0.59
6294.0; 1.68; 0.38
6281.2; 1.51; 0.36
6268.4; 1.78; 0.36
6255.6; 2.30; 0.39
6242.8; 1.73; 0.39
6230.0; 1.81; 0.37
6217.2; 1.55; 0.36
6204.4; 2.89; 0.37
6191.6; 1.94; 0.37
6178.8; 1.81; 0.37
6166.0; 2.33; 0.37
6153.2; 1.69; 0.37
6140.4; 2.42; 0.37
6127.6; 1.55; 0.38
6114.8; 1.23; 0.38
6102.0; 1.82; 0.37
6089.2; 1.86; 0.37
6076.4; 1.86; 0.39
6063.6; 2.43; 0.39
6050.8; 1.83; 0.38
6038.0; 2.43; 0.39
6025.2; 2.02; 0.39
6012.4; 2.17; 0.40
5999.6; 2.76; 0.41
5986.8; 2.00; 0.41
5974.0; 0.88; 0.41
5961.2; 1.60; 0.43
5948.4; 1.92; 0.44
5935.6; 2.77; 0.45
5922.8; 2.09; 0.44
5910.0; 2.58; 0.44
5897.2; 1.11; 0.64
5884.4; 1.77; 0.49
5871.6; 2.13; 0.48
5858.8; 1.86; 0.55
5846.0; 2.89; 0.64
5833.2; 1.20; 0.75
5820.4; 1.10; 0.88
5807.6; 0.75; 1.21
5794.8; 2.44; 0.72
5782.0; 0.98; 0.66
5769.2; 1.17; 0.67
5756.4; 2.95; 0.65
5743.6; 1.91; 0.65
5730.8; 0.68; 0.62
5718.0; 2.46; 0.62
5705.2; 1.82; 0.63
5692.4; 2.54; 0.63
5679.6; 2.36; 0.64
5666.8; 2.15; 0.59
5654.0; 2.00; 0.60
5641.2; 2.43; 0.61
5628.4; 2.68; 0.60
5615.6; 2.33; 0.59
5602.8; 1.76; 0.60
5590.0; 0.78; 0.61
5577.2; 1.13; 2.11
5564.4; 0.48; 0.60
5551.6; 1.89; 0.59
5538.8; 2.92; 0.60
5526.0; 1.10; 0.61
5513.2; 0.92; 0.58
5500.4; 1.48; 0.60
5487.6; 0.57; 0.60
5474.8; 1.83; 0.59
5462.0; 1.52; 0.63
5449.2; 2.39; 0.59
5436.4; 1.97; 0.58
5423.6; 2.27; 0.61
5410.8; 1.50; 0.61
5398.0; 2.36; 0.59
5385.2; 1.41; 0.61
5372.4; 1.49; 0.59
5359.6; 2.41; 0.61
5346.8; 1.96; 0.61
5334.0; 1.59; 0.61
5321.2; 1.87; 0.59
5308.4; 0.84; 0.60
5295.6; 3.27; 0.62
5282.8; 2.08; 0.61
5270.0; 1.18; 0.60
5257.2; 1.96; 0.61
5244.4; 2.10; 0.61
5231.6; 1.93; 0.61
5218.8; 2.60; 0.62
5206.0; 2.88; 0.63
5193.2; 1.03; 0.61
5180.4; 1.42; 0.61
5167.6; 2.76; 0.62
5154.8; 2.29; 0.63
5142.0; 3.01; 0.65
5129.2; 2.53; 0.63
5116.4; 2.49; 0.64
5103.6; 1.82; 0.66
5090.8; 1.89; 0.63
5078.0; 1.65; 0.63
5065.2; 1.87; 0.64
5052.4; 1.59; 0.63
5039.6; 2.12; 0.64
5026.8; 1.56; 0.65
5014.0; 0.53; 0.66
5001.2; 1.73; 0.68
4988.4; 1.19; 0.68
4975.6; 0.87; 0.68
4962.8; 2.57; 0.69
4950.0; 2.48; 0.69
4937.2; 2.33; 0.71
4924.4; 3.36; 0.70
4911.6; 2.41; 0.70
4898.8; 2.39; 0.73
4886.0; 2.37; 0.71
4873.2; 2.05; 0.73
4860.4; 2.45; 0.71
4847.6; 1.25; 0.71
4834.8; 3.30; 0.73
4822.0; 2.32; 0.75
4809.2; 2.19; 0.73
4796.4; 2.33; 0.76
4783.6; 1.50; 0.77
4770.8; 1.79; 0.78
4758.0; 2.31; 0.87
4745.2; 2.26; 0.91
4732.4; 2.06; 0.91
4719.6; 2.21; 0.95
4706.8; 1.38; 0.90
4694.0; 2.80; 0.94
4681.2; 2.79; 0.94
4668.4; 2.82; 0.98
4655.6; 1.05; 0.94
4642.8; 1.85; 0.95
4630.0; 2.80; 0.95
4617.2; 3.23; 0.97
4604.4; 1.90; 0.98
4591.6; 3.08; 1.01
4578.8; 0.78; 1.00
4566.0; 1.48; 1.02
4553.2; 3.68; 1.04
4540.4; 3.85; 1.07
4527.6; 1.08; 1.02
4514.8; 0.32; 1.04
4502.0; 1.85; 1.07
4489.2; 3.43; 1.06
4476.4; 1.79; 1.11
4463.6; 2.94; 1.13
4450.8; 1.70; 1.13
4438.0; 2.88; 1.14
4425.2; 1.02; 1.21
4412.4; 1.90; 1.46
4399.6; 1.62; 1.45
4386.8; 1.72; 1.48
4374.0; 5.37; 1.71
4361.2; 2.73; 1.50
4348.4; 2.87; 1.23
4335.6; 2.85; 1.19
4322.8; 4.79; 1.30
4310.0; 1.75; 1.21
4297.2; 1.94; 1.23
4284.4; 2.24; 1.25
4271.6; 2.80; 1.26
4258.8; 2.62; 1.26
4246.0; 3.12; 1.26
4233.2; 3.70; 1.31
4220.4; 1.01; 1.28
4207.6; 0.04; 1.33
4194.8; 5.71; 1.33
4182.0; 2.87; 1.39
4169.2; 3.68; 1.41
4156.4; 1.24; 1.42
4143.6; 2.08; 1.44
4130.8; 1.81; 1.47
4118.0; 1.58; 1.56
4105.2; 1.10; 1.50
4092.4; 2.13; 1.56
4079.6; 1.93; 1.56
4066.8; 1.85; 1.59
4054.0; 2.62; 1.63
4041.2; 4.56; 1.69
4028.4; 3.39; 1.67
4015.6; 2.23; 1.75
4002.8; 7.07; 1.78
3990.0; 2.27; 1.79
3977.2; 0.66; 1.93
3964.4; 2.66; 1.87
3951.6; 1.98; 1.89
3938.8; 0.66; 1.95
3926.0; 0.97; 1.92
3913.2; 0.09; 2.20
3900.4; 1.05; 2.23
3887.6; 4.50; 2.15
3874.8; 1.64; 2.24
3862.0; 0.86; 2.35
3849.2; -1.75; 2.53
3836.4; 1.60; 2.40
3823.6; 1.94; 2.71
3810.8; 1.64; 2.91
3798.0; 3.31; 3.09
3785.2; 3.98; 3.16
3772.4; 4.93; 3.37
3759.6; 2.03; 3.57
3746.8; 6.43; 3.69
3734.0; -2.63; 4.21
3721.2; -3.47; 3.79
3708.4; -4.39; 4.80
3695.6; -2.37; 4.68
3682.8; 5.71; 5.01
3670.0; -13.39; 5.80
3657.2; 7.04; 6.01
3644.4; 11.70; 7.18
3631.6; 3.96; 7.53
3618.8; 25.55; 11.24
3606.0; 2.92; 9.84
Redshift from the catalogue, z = 0.456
